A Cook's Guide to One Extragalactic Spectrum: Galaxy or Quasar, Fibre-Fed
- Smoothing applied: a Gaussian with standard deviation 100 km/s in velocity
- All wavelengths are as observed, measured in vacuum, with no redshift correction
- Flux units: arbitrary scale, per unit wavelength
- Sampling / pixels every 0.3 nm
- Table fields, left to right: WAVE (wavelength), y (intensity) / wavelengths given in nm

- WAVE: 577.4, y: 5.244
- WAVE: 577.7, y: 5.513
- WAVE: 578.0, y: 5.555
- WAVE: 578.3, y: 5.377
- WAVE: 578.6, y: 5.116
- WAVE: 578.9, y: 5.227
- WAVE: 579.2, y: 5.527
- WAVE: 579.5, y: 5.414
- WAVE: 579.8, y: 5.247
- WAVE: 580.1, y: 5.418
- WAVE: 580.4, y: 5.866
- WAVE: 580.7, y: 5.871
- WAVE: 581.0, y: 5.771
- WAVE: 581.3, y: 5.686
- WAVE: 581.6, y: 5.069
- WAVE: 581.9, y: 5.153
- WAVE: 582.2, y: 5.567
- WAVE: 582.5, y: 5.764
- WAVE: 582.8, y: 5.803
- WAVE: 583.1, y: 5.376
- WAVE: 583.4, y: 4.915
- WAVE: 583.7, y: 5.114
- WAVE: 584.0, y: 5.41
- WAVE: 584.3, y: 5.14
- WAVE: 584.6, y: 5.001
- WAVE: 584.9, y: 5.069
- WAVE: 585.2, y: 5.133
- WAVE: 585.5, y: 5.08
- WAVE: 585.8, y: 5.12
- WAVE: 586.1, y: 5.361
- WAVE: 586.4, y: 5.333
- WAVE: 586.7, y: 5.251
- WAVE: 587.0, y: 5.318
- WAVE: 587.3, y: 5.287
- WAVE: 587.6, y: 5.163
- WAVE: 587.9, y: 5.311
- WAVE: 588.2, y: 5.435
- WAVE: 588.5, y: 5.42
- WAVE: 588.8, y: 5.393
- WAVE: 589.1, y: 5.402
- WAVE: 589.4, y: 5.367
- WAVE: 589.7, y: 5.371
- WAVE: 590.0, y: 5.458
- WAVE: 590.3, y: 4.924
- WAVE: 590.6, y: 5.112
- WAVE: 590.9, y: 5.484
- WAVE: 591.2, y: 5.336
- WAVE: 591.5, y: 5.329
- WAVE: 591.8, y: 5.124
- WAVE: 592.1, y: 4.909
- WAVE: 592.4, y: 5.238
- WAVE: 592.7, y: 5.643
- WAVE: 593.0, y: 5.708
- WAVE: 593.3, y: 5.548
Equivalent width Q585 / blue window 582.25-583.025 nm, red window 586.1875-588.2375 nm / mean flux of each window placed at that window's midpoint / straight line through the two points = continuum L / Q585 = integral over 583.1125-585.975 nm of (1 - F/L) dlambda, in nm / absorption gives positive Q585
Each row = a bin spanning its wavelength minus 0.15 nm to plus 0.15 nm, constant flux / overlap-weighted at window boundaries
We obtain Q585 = 0.215 nm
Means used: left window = 5.72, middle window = 5.12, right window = 5.29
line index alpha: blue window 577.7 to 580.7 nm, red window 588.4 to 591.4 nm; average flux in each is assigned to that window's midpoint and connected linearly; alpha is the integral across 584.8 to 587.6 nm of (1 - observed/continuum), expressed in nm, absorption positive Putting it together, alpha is 0.08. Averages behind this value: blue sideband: 5.44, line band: 5.22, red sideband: 5.33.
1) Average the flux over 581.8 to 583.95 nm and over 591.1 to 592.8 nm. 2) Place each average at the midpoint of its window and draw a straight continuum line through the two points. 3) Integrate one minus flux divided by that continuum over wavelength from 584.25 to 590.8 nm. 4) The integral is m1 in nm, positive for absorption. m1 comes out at 0.08 nm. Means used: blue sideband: 5.39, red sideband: 5.25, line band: 5.25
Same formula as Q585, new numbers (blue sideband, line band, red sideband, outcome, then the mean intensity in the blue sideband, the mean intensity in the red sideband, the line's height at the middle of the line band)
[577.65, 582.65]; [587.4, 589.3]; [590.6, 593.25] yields 0.01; 5.48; 5.34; 5.38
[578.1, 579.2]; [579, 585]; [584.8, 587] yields -0.18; 5.29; 5.2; 5.25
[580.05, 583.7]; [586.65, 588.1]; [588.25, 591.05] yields 0.03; 5.51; 5.33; 5.38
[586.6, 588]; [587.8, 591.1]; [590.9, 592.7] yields -0.05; 5.26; 5.25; 5.26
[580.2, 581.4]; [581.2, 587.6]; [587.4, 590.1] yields 0.36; 5.79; 5.37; 5.6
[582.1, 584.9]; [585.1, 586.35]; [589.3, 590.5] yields 0.03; 5.32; 5.27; 5.31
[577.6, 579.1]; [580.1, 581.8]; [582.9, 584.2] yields -0.10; 5.36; 5.22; 5.29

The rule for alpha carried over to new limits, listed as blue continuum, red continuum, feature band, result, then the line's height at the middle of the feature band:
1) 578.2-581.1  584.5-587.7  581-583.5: -0.04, 5.37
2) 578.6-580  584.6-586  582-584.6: -0.09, 5.18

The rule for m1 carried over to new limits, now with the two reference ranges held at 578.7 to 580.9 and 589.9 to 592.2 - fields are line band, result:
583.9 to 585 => 0.05 nm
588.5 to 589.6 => -0.03 nm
